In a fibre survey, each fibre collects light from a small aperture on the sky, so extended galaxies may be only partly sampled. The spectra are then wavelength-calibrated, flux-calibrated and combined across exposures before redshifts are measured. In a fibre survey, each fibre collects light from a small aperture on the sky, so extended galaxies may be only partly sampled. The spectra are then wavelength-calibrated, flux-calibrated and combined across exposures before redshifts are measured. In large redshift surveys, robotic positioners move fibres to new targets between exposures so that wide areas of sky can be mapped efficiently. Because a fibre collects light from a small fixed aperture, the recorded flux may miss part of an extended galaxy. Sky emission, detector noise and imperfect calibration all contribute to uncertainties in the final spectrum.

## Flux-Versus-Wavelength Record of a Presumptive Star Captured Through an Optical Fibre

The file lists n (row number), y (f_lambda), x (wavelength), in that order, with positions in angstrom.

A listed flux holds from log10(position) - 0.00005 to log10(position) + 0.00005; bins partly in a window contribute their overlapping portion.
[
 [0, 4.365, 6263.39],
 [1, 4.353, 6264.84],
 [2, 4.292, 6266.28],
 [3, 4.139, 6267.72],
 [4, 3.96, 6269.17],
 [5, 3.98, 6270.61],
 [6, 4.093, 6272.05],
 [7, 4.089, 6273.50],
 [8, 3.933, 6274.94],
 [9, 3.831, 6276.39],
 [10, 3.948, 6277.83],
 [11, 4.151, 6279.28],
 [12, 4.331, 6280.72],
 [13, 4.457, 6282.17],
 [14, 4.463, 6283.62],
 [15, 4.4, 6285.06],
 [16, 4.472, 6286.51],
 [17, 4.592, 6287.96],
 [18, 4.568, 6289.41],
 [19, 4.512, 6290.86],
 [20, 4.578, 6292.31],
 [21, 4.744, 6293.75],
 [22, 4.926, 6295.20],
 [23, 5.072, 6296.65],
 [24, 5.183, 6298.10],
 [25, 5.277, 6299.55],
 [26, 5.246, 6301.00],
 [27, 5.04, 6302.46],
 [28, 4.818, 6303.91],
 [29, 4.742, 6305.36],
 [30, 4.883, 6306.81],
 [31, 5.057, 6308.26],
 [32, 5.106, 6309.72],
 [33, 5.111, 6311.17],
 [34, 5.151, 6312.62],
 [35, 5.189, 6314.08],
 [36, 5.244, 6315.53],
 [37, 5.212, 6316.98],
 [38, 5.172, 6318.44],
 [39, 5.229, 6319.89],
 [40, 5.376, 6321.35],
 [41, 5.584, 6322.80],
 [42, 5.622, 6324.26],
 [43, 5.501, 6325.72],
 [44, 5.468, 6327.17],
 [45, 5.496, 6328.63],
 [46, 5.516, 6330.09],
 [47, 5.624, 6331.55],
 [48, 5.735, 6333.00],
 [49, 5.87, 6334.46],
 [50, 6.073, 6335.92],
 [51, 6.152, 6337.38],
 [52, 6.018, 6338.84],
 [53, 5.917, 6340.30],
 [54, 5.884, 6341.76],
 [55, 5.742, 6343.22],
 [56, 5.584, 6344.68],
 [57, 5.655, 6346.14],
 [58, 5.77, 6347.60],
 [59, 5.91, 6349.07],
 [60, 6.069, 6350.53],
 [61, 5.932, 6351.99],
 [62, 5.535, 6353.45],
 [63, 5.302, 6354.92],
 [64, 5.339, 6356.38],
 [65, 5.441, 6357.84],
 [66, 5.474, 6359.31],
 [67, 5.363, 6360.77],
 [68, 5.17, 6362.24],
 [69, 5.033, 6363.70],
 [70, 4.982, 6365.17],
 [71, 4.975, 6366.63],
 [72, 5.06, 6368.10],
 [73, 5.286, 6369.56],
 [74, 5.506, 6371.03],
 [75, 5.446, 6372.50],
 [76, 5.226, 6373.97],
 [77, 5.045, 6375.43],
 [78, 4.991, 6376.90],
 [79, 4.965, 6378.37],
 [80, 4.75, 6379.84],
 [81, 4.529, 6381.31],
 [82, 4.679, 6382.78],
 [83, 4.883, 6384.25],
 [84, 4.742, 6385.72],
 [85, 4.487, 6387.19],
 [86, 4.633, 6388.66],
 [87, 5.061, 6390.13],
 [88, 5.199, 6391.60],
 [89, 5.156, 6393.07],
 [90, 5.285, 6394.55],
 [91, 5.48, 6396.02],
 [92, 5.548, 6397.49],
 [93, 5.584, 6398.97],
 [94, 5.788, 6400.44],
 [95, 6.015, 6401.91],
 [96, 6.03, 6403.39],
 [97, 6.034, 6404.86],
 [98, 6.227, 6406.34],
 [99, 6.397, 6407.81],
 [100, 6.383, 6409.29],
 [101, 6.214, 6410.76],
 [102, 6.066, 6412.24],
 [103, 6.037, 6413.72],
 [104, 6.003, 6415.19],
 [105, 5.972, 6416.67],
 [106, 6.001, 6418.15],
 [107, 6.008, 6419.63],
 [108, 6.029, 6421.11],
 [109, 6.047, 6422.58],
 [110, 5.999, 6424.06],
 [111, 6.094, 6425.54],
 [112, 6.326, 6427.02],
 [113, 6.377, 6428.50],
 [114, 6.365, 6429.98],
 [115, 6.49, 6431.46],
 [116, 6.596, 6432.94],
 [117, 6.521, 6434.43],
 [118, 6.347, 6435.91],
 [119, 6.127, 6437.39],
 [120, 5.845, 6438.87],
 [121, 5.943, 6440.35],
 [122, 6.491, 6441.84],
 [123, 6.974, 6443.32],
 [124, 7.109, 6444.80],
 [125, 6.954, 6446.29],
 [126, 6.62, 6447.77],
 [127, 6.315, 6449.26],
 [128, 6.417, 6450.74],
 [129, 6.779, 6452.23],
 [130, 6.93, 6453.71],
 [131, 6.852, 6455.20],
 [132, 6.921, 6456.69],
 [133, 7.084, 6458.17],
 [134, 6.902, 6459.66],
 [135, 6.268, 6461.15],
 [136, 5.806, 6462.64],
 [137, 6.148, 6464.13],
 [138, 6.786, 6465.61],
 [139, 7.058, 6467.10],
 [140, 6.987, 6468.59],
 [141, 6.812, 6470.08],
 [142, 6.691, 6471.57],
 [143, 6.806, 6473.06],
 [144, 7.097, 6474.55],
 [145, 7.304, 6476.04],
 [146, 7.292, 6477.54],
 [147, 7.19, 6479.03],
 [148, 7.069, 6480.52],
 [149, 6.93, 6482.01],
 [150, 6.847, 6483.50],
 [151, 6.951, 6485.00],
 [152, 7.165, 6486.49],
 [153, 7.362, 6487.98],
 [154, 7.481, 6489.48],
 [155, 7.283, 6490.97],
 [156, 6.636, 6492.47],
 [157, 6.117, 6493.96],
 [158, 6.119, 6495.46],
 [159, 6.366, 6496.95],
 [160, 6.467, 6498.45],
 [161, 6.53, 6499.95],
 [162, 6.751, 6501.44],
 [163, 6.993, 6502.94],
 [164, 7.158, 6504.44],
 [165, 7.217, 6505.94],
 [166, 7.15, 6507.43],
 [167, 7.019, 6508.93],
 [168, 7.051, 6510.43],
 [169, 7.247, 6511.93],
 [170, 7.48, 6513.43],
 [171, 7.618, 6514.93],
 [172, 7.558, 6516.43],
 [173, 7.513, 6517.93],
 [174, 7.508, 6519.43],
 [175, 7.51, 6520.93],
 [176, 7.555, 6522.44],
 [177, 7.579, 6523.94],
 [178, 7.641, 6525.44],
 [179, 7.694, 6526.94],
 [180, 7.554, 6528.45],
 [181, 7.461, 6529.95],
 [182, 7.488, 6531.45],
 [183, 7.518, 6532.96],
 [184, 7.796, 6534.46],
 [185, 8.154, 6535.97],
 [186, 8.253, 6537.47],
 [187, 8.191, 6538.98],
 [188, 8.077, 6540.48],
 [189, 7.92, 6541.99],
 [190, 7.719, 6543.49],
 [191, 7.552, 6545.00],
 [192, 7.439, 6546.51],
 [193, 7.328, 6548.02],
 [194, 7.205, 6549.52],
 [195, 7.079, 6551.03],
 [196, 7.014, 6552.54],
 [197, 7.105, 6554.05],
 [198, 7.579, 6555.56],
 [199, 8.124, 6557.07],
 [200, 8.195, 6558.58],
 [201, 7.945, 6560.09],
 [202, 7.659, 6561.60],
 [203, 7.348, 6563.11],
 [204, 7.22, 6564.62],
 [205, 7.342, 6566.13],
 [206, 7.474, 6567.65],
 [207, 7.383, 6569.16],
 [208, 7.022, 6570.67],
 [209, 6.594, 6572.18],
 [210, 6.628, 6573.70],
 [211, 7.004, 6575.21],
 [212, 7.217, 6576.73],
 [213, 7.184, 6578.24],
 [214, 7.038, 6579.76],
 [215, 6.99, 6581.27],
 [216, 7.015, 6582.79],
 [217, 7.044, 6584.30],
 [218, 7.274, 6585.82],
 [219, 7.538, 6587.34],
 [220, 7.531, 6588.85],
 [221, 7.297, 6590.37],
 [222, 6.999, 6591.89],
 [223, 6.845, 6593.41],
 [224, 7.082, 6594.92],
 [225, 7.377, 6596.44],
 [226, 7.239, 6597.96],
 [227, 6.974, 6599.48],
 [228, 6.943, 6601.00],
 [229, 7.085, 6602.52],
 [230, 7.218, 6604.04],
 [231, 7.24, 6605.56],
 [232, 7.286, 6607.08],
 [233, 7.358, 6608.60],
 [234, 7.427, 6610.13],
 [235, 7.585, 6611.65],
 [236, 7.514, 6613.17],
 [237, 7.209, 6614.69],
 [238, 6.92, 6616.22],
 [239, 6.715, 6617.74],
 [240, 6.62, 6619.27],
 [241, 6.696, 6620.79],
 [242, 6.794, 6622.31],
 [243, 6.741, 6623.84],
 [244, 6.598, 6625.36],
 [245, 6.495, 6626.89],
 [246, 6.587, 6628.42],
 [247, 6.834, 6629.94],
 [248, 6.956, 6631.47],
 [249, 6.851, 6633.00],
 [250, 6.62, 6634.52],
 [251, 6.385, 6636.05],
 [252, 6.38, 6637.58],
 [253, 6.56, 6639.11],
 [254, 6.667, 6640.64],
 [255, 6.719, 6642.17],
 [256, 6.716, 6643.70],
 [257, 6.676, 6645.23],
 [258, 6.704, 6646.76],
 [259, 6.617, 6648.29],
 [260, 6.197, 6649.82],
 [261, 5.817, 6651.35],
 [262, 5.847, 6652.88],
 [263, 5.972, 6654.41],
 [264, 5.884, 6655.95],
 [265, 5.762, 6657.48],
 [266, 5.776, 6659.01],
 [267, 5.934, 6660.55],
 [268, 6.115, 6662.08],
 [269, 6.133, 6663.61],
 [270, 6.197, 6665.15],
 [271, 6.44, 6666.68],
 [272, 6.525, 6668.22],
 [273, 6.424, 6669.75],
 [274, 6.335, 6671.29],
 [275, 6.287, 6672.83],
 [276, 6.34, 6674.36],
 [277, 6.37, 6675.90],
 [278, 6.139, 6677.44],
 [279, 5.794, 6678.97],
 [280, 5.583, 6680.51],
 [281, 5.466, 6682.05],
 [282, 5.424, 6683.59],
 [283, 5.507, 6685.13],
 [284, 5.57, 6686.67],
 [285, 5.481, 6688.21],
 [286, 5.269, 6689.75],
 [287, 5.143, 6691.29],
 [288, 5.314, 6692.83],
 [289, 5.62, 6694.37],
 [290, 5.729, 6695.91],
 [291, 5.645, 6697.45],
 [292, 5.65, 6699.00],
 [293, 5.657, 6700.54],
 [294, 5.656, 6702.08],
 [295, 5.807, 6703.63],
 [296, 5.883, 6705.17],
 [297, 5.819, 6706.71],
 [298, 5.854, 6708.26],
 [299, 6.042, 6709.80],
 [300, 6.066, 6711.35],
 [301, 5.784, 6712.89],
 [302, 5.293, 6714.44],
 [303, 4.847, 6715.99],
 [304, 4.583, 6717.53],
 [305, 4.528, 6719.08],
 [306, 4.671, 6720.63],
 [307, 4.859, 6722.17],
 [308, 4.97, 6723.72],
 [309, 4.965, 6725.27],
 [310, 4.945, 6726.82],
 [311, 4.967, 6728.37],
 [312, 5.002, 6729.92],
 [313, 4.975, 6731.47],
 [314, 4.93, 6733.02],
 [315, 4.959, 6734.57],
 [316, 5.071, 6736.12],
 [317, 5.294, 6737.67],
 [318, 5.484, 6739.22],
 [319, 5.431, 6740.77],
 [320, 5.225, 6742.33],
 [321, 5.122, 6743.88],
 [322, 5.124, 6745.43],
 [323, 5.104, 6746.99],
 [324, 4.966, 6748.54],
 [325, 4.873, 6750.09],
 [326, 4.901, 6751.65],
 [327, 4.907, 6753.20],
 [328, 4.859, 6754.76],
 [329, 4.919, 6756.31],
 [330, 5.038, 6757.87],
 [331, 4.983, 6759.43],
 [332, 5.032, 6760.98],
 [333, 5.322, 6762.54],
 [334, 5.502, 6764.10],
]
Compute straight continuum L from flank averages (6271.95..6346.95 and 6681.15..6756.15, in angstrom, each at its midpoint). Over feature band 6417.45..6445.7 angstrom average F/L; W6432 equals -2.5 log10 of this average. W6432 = -0.22 mag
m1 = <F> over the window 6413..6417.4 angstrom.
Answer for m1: 6.01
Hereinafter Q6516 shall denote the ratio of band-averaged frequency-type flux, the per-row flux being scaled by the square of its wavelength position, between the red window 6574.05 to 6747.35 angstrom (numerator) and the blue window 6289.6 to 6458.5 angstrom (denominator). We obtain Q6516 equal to 1.2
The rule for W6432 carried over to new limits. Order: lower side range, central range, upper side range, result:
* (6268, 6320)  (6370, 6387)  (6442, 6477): 0.16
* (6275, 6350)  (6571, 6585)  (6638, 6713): -0.21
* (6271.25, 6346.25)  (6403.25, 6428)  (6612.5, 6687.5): -0.12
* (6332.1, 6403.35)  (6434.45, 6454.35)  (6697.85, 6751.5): -0.21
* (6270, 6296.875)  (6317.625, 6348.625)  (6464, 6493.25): -0.13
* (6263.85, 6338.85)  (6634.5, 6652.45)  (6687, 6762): -0.25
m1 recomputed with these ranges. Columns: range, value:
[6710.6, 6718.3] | 5.32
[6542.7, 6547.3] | 7.57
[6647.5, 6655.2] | 6.09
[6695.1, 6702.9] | 5.66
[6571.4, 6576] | 6.74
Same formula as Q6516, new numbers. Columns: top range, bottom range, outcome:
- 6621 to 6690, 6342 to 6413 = 1.25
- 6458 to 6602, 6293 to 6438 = 1.37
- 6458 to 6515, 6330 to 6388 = 1.33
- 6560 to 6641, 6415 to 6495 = 1.11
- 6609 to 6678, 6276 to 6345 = 1.41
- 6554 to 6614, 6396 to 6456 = 1.22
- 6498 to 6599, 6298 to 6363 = 1.44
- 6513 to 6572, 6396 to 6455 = 1.26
